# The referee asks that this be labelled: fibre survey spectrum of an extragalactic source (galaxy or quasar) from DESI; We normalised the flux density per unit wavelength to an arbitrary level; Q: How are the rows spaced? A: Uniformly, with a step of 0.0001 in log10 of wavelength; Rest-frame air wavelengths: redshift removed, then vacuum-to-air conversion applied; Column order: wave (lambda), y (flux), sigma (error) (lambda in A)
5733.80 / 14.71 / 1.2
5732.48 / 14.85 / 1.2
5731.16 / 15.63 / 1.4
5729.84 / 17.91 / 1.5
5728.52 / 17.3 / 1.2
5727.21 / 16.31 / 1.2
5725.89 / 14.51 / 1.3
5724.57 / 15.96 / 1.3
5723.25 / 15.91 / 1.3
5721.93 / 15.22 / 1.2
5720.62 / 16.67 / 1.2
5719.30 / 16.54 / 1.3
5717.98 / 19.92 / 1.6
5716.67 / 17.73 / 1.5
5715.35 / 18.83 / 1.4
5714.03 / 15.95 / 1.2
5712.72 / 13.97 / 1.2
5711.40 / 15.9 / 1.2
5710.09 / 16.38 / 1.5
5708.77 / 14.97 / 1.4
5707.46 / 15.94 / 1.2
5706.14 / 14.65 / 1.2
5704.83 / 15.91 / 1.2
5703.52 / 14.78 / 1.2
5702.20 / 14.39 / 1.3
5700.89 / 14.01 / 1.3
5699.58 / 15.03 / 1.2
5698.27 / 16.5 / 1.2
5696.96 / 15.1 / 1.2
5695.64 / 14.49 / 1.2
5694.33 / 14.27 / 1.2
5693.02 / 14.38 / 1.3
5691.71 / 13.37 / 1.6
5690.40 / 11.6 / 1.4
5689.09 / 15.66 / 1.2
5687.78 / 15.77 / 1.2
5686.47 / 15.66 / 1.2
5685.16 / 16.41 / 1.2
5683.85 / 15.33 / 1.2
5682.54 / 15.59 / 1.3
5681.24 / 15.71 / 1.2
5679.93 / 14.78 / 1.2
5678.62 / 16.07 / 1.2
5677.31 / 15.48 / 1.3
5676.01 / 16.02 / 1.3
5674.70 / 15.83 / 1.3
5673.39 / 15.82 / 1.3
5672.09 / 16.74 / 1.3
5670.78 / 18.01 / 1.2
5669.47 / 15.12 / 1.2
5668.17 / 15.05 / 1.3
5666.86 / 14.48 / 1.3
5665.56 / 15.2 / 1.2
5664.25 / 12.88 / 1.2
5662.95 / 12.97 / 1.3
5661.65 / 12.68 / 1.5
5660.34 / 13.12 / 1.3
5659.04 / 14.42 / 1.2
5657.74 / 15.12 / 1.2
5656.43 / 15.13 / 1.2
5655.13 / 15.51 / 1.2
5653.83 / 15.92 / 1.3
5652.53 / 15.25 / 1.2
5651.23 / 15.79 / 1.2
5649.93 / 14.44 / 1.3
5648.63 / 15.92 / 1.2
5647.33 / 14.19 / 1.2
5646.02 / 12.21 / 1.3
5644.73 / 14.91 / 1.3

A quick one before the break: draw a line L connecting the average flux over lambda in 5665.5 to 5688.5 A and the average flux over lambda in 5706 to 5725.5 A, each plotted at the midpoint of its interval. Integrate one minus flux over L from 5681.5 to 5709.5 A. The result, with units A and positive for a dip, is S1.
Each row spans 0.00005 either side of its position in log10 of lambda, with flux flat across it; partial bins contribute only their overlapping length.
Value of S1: 1.8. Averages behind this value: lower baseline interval 15.7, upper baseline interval 16.3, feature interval 15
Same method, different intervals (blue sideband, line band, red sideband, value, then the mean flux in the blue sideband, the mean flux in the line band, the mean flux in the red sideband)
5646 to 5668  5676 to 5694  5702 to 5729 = 0.21 A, 14.5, 15.1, 16.1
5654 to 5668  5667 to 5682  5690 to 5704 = -1.60 A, 14.2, 15.8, 14.4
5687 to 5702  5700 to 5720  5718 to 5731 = -0.57 A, 14.6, 16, 16.4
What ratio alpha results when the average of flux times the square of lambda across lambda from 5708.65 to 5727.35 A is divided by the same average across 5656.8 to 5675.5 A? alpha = 1.12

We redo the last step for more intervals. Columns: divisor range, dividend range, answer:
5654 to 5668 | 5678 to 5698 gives 1.06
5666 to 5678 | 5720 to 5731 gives 1.04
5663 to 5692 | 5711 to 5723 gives 1.11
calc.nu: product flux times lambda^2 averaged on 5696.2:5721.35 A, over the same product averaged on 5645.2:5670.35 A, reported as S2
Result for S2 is 1.12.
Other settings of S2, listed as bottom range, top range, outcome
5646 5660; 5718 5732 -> 1.12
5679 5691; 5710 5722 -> 1.12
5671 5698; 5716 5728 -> 1.10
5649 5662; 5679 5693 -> 1.02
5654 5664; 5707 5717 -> 1.16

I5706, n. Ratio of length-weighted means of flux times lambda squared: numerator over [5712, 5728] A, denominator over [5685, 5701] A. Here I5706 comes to 1.1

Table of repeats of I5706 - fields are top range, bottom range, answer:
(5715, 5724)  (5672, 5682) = 1.11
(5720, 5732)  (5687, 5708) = 1.11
